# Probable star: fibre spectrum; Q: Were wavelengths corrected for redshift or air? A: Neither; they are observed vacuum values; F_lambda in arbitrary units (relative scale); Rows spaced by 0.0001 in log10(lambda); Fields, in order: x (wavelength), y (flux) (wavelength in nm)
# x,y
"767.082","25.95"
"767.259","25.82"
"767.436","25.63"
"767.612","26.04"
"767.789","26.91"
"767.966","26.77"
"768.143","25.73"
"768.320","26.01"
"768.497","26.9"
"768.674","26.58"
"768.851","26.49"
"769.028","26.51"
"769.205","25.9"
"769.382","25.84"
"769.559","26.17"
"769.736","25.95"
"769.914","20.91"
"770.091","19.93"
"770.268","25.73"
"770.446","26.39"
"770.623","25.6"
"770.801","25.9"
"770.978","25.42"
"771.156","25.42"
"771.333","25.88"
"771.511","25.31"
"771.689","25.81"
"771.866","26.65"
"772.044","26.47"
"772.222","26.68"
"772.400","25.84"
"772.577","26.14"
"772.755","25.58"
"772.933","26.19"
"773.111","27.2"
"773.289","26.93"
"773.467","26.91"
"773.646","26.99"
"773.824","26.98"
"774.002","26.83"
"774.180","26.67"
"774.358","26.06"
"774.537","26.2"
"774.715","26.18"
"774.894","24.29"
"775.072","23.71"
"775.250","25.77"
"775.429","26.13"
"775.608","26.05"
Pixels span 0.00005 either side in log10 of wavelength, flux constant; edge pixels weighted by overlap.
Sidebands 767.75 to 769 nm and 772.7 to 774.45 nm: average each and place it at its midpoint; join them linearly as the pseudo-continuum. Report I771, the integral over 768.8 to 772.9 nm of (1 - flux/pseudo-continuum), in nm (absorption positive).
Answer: 0.16 nm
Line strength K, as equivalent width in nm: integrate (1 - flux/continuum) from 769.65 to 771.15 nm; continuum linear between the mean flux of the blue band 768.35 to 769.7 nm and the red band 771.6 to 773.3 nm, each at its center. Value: 0.10 nm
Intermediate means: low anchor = 26.3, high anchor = 26.3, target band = 24.5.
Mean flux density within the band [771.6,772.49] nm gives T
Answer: 26.3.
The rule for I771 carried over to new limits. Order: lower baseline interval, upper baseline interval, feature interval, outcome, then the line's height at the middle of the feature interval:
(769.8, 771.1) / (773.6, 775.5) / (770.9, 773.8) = -0.13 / 25.1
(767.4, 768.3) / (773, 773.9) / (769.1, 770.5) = 0.10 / 26.5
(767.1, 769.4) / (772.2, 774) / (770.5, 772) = 0.04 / 26.4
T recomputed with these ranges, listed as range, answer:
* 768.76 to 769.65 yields 26.2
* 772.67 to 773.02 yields 25.9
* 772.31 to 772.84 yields 25.9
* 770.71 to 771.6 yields 25.6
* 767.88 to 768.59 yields 26.3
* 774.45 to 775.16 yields 25.1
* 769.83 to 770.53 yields 23.2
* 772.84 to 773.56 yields 26.8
